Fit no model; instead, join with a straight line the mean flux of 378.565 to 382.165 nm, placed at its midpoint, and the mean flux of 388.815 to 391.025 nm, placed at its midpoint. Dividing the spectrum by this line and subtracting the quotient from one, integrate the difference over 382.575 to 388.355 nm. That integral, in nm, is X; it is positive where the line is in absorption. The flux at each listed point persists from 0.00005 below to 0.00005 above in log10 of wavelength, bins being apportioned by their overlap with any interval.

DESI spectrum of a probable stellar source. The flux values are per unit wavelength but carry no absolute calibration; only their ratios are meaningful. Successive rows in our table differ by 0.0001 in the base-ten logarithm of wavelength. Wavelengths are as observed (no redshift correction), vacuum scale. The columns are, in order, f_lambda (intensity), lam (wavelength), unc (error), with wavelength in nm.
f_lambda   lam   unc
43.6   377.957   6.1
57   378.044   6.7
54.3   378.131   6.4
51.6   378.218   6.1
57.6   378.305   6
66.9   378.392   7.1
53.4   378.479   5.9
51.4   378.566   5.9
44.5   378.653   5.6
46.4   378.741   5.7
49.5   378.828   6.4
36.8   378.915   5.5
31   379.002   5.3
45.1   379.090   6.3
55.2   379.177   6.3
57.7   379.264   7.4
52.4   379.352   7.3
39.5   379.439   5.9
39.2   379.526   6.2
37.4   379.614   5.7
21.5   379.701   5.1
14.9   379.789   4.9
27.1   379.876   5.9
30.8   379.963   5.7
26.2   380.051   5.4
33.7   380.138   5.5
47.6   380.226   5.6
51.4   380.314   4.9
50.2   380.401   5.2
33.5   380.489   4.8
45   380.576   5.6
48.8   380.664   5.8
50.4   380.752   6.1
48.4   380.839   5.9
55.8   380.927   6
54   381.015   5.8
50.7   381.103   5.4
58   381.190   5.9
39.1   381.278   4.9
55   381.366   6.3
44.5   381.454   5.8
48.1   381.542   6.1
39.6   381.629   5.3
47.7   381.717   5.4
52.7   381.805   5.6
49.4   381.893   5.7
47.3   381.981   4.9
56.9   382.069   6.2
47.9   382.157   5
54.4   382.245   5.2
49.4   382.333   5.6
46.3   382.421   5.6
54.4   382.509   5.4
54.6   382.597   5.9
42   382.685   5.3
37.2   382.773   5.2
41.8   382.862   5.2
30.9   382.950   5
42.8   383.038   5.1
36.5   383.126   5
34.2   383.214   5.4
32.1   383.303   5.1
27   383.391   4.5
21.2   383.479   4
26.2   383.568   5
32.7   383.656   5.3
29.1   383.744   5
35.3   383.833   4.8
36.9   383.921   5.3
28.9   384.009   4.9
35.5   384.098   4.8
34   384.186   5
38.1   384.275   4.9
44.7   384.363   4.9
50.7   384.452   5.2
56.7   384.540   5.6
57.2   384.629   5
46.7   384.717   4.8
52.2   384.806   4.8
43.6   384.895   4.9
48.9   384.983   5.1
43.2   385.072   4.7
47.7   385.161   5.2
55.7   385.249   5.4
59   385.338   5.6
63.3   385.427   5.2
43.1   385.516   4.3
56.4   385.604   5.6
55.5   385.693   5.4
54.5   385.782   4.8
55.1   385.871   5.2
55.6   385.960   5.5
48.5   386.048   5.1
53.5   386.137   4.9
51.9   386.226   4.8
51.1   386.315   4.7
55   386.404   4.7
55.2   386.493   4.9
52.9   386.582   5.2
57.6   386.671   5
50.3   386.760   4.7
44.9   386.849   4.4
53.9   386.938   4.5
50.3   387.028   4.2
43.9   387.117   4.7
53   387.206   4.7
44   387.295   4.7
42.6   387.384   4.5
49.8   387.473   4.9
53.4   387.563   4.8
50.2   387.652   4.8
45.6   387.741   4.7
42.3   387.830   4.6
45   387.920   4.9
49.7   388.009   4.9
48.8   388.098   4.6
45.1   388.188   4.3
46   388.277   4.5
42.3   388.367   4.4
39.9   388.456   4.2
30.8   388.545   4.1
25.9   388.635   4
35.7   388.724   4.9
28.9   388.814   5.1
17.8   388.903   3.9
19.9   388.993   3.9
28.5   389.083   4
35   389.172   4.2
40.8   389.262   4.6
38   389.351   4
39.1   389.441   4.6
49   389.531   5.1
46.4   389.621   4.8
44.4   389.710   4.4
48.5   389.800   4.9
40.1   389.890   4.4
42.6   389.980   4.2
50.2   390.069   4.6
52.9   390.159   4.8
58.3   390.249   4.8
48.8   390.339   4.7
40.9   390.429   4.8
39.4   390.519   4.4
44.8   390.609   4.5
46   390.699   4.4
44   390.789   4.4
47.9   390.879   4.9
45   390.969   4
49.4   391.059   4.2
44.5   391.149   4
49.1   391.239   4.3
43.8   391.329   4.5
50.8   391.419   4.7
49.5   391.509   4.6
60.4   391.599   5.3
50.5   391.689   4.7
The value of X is -0.38 nm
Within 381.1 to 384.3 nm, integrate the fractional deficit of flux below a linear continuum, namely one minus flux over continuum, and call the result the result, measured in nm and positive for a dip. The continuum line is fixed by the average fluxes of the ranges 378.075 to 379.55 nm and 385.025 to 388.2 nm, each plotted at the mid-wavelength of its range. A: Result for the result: 0.54 nm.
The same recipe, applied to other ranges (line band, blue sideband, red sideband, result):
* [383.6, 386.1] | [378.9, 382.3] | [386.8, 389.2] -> -0.24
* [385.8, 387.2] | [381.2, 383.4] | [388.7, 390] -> -0.42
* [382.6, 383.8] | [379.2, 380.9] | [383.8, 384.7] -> 0.22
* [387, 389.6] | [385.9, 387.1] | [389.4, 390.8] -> 0.45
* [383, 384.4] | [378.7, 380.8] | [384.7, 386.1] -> 0.44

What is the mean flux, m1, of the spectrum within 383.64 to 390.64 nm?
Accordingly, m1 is 45.3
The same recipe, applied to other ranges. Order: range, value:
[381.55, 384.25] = 40.2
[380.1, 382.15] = 48.2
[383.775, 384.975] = 43.1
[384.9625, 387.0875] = 52.6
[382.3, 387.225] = 45.7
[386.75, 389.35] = 41.3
